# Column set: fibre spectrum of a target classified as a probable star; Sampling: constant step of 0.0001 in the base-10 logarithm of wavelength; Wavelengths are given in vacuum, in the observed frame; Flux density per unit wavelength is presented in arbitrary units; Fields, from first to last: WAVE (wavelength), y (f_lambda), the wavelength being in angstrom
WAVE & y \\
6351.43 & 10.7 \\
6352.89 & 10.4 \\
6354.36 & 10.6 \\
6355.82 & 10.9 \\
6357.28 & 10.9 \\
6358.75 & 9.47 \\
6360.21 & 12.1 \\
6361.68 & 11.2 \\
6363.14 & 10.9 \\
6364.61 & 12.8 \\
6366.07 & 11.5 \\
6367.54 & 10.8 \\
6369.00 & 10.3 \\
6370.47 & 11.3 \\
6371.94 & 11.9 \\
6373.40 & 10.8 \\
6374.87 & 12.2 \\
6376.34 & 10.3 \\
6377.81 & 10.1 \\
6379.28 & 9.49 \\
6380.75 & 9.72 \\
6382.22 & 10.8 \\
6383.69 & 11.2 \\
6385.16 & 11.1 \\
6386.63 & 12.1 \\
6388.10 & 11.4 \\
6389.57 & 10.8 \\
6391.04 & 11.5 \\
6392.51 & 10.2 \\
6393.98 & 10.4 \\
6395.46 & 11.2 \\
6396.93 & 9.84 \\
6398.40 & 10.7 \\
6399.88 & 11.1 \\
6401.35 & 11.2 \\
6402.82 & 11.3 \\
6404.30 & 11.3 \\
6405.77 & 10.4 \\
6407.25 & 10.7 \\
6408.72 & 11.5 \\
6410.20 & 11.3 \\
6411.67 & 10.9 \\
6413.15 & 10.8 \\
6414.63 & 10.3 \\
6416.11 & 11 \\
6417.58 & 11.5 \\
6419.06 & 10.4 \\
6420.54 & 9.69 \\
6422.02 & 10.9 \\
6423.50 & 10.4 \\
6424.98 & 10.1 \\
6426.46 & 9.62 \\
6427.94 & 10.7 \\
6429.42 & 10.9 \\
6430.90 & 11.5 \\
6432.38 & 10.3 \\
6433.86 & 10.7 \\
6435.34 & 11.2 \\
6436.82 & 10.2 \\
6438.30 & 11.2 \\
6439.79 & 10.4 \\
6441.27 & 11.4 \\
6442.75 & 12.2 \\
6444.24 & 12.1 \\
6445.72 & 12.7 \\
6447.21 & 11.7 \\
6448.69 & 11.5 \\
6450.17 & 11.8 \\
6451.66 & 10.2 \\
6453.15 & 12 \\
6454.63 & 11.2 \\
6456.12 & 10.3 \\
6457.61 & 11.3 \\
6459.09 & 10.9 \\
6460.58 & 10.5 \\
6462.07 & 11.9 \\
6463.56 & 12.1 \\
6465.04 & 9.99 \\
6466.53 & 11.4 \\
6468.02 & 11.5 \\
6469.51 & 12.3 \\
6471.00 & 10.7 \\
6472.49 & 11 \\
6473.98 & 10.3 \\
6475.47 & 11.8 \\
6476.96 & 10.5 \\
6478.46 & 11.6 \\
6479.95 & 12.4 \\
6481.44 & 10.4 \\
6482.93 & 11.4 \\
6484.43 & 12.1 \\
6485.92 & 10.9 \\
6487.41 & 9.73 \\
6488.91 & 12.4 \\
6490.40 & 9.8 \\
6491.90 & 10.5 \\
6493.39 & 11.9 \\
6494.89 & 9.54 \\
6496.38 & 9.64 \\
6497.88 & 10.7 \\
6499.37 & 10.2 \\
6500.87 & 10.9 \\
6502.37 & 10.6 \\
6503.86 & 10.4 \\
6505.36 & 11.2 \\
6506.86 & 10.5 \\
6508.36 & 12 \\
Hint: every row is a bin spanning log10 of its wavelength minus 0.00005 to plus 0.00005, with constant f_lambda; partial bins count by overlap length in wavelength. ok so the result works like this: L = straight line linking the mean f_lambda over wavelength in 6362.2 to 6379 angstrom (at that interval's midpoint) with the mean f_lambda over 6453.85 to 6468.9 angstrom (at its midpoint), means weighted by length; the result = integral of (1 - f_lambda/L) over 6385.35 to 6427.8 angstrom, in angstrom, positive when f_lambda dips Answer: 1.2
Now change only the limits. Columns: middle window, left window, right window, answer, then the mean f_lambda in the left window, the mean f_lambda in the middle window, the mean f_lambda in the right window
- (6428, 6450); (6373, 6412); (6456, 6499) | -0.7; 10.9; 11.3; 11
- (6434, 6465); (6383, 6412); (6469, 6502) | -1.0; 11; 11.3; 10.9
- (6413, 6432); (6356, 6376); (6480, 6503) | 0.7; 11.2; 10.6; 10.8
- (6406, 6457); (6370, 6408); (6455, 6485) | 0.4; 10.9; 11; 11.2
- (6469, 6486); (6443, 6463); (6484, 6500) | -0.5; 11.4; 11.3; 10.7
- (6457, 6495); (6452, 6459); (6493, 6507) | -1.0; 11.1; 11.1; 10.5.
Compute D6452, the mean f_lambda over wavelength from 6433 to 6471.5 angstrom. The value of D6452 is 11.3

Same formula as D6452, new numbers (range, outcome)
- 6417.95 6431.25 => 10.5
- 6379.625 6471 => 11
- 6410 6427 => 10.6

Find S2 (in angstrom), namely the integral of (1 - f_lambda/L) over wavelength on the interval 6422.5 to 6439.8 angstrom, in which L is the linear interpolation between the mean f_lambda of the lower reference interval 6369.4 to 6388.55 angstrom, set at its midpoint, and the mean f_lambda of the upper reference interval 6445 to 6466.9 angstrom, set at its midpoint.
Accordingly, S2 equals 0.9 angstrom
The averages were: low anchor 10.9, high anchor 11.3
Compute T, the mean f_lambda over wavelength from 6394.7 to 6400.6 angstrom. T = 10.7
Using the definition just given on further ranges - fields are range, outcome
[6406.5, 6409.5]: 11.1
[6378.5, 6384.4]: 10.3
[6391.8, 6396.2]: 10.6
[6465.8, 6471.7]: 11.5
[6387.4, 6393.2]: 11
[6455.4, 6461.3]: 10.8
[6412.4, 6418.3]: 10.9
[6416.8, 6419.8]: 11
